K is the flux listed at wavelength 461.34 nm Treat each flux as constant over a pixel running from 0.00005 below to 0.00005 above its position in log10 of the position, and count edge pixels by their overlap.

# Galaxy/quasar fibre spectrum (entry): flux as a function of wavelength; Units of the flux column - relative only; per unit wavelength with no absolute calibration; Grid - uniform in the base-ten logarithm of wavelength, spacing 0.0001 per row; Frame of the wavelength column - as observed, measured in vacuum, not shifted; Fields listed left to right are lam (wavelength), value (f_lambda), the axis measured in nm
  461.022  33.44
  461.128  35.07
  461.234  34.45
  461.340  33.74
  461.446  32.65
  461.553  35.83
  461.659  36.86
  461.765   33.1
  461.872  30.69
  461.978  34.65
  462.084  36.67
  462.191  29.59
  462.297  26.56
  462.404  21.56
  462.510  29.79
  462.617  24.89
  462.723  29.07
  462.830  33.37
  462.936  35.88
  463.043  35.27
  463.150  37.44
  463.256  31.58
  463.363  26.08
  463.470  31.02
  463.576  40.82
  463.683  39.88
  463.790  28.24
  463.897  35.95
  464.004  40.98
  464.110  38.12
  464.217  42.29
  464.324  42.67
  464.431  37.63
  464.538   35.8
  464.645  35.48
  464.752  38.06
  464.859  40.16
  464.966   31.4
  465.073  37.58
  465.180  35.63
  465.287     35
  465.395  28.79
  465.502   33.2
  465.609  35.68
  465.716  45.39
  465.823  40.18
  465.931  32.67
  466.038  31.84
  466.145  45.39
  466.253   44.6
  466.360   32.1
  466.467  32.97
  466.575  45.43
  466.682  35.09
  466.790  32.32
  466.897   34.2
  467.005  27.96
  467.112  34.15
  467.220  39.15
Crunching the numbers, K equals 33.74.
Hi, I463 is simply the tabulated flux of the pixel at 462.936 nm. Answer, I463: 35.88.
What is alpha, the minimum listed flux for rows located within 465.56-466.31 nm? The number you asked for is 31.84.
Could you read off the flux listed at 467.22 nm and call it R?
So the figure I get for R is 39.15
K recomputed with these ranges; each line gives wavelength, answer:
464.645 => 35.48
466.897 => 34.2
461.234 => 34.45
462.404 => 21.56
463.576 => 40.82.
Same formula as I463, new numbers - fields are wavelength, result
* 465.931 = 32.67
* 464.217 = 42.29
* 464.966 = 31.4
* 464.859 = 40.16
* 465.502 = 33.2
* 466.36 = 32.1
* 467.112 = 34.15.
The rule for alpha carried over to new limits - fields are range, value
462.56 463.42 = 24.89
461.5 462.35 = 26.56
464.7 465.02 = 31.4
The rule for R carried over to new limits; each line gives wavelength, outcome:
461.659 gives 36.86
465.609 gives 35.68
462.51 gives 29.79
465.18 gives 35.63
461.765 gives 33.1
